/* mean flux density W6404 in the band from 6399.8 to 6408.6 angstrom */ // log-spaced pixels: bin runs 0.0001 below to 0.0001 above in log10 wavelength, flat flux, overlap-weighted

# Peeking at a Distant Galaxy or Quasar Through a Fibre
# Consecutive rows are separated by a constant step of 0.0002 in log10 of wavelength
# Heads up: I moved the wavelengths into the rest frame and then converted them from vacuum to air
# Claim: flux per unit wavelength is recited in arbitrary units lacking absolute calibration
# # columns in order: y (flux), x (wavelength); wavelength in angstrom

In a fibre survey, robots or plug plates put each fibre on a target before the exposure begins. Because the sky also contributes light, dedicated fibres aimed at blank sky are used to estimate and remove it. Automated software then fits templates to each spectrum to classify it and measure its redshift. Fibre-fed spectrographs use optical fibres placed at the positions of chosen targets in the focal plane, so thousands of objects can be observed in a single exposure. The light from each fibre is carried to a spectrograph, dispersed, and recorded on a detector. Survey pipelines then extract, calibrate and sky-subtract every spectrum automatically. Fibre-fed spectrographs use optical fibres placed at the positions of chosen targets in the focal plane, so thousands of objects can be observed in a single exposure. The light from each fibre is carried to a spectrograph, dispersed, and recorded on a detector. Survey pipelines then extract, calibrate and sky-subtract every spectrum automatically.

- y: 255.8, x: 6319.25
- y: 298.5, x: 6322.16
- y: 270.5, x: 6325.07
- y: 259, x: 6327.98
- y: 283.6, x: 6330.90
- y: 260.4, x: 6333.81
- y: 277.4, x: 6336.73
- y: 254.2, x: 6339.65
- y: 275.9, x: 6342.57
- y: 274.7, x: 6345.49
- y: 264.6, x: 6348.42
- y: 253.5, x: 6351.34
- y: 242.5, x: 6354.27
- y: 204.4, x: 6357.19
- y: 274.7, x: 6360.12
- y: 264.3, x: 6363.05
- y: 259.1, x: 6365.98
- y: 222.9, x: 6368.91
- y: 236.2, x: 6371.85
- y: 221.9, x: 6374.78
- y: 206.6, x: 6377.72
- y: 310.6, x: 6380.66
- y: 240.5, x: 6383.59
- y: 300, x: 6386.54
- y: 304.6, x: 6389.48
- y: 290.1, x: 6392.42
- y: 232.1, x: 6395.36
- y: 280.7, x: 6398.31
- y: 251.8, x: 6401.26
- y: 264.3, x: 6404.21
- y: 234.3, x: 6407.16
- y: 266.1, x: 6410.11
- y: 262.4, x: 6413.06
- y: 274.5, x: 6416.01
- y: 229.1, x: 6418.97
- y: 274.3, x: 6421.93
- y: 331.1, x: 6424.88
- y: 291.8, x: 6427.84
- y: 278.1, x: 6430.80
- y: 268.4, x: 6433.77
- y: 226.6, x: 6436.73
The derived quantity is 250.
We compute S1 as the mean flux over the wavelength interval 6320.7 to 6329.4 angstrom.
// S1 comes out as 276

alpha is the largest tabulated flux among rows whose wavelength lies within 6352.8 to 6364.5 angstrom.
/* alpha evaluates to 274.7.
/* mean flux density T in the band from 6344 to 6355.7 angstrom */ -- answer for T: 259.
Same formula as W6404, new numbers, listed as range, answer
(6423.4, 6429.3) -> 312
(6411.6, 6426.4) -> 274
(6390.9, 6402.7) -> 264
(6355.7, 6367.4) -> 251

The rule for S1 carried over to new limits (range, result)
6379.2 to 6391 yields 289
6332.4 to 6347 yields 268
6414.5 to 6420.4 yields 252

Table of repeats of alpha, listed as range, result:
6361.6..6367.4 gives 264.3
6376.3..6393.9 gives 310.6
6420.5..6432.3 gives 331.1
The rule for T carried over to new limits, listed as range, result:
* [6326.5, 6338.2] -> 270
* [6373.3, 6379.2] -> 214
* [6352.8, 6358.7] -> 224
